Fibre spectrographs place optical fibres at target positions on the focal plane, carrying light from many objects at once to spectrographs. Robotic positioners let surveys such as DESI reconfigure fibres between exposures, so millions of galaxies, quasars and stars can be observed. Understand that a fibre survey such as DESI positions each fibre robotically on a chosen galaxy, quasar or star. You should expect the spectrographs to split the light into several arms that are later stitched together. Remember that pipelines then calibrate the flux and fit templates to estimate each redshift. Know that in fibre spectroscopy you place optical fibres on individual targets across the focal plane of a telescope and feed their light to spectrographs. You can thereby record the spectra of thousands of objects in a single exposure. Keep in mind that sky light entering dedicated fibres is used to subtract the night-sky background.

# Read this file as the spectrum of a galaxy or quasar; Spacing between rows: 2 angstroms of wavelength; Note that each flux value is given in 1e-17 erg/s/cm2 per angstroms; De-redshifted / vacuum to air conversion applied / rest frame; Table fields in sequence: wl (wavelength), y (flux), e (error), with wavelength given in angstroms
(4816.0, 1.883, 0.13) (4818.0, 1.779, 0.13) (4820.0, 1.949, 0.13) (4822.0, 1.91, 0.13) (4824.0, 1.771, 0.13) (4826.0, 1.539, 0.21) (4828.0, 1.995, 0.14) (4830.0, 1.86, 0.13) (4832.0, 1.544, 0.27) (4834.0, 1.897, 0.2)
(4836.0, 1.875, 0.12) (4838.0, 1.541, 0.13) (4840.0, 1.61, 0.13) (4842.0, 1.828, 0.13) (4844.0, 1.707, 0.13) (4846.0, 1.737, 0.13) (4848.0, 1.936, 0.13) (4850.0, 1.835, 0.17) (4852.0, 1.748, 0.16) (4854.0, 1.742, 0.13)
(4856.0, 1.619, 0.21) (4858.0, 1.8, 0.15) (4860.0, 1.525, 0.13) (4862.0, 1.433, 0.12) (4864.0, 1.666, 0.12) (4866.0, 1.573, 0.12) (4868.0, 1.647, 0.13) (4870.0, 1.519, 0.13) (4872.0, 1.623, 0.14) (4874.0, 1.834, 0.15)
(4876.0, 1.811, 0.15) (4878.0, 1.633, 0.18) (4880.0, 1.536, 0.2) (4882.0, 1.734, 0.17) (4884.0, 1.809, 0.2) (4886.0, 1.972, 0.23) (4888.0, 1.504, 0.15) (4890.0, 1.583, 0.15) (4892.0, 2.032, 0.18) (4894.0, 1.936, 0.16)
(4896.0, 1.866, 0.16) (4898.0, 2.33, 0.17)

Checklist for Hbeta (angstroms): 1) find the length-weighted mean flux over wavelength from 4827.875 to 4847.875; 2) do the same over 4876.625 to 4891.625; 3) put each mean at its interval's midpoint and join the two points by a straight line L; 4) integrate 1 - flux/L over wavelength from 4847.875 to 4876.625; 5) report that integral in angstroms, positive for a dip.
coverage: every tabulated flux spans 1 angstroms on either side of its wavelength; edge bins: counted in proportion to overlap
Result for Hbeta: 0.8 angstroms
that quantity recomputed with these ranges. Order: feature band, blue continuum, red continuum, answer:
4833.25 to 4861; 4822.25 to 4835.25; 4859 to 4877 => -0.57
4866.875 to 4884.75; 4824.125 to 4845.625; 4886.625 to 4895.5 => 0.89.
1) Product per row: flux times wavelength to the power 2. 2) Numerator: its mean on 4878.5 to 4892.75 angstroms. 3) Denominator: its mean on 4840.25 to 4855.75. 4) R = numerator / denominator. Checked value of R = 0.99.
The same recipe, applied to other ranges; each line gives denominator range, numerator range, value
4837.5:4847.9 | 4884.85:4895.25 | 1.08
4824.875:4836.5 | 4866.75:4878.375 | 0.96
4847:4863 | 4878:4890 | 1.01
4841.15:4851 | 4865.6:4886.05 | 0.95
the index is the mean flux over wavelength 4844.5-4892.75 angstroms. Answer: 1.7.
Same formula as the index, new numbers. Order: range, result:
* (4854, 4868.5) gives 1.62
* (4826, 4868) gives 1.72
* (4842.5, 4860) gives 1.75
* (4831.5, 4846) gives 1.72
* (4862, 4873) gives 1.59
